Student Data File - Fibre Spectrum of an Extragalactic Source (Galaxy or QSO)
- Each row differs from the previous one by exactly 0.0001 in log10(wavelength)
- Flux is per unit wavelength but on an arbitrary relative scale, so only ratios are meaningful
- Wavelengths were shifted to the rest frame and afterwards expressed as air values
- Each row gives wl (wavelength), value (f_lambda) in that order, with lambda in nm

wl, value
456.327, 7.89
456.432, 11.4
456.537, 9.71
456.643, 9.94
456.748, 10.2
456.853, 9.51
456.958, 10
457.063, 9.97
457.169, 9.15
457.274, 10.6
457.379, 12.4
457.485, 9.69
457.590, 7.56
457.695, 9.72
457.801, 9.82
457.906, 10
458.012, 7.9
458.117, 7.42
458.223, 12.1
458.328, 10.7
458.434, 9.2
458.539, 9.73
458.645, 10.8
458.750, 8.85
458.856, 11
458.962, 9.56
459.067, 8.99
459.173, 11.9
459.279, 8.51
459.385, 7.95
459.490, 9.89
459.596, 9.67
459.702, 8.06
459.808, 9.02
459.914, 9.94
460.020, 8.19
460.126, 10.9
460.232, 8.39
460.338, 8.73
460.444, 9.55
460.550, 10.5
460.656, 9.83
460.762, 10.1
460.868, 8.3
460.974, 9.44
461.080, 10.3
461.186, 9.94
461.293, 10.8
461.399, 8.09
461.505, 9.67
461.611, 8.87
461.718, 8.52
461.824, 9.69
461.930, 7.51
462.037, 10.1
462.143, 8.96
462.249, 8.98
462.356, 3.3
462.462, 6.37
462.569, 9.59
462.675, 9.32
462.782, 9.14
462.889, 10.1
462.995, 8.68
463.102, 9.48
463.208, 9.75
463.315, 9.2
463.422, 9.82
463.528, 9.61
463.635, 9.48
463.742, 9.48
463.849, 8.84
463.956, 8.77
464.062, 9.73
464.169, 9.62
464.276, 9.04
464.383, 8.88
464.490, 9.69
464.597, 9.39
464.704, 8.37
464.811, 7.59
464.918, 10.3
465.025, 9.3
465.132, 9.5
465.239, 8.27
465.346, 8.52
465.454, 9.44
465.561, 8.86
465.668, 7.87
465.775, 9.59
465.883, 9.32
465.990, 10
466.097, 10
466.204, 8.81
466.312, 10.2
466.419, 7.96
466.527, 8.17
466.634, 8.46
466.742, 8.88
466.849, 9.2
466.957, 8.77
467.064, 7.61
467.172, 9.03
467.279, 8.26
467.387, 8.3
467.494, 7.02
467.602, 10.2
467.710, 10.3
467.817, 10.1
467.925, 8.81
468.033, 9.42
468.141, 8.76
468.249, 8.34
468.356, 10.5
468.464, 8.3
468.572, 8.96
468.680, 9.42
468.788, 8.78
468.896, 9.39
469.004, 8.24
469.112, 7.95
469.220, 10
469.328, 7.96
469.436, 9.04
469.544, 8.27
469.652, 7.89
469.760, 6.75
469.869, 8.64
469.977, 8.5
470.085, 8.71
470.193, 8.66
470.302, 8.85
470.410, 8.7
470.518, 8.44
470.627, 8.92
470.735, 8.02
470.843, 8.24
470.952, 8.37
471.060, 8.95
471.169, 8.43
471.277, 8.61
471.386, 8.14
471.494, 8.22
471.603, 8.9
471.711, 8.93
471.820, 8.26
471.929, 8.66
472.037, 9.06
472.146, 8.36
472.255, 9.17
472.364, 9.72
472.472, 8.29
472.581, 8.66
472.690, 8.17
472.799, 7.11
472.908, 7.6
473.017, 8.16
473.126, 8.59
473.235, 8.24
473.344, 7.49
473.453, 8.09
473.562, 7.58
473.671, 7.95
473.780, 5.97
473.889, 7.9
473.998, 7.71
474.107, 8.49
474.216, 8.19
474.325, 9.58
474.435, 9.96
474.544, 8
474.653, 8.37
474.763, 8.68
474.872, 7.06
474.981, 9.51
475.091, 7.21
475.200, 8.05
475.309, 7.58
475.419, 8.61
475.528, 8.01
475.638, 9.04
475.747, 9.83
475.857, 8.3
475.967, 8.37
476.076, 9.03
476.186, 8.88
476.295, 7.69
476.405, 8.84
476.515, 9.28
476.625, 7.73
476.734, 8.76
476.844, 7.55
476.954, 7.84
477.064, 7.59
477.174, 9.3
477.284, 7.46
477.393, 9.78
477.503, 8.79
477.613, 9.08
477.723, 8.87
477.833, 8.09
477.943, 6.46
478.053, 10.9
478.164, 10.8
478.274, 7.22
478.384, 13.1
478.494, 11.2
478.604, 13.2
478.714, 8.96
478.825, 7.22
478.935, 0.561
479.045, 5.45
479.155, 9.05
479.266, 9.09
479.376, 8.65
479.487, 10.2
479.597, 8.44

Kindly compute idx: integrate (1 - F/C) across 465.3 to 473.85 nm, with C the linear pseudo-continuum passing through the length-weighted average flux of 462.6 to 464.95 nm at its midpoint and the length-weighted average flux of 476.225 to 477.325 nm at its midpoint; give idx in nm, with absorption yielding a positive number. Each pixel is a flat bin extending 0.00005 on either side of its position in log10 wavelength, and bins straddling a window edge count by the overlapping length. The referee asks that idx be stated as 0.19 nm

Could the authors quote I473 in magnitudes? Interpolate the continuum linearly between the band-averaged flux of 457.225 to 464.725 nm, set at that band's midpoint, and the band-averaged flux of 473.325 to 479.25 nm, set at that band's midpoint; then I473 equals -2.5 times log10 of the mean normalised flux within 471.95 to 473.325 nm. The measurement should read 0.03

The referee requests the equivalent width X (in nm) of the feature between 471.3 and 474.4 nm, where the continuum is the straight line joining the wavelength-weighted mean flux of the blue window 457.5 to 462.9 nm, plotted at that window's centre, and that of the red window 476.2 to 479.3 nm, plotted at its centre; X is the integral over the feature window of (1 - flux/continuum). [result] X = 0.17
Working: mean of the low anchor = 9.24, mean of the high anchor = 8.57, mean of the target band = 8.27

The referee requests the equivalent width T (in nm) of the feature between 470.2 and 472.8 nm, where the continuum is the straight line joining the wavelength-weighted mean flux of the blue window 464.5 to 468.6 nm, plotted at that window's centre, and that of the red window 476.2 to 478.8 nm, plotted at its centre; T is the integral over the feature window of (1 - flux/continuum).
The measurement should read 0.122 nm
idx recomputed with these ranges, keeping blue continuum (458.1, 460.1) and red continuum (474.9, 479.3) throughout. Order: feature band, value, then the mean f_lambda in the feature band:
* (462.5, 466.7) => 0.05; 9.17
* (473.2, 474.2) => 0.12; 7.73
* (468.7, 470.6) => 0.09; 8.54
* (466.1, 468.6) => 0.06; 8.91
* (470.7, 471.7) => 0.05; 8.47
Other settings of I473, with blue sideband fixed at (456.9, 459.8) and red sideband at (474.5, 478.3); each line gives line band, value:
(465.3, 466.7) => 0.02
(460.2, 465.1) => 0.03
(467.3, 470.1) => 0.02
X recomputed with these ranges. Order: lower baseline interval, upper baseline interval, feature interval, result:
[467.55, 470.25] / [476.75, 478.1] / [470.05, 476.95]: 0.22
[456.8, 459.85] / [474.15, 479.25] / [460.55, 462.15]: 0.01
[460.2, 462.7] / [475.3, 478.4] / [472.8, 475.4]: 0.19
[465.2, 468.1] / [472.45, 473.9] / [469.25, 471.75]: -0.05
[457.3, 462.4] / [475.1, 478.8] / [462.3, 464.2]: 0.08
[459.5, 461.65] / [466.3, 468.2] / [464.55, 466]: 0.00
